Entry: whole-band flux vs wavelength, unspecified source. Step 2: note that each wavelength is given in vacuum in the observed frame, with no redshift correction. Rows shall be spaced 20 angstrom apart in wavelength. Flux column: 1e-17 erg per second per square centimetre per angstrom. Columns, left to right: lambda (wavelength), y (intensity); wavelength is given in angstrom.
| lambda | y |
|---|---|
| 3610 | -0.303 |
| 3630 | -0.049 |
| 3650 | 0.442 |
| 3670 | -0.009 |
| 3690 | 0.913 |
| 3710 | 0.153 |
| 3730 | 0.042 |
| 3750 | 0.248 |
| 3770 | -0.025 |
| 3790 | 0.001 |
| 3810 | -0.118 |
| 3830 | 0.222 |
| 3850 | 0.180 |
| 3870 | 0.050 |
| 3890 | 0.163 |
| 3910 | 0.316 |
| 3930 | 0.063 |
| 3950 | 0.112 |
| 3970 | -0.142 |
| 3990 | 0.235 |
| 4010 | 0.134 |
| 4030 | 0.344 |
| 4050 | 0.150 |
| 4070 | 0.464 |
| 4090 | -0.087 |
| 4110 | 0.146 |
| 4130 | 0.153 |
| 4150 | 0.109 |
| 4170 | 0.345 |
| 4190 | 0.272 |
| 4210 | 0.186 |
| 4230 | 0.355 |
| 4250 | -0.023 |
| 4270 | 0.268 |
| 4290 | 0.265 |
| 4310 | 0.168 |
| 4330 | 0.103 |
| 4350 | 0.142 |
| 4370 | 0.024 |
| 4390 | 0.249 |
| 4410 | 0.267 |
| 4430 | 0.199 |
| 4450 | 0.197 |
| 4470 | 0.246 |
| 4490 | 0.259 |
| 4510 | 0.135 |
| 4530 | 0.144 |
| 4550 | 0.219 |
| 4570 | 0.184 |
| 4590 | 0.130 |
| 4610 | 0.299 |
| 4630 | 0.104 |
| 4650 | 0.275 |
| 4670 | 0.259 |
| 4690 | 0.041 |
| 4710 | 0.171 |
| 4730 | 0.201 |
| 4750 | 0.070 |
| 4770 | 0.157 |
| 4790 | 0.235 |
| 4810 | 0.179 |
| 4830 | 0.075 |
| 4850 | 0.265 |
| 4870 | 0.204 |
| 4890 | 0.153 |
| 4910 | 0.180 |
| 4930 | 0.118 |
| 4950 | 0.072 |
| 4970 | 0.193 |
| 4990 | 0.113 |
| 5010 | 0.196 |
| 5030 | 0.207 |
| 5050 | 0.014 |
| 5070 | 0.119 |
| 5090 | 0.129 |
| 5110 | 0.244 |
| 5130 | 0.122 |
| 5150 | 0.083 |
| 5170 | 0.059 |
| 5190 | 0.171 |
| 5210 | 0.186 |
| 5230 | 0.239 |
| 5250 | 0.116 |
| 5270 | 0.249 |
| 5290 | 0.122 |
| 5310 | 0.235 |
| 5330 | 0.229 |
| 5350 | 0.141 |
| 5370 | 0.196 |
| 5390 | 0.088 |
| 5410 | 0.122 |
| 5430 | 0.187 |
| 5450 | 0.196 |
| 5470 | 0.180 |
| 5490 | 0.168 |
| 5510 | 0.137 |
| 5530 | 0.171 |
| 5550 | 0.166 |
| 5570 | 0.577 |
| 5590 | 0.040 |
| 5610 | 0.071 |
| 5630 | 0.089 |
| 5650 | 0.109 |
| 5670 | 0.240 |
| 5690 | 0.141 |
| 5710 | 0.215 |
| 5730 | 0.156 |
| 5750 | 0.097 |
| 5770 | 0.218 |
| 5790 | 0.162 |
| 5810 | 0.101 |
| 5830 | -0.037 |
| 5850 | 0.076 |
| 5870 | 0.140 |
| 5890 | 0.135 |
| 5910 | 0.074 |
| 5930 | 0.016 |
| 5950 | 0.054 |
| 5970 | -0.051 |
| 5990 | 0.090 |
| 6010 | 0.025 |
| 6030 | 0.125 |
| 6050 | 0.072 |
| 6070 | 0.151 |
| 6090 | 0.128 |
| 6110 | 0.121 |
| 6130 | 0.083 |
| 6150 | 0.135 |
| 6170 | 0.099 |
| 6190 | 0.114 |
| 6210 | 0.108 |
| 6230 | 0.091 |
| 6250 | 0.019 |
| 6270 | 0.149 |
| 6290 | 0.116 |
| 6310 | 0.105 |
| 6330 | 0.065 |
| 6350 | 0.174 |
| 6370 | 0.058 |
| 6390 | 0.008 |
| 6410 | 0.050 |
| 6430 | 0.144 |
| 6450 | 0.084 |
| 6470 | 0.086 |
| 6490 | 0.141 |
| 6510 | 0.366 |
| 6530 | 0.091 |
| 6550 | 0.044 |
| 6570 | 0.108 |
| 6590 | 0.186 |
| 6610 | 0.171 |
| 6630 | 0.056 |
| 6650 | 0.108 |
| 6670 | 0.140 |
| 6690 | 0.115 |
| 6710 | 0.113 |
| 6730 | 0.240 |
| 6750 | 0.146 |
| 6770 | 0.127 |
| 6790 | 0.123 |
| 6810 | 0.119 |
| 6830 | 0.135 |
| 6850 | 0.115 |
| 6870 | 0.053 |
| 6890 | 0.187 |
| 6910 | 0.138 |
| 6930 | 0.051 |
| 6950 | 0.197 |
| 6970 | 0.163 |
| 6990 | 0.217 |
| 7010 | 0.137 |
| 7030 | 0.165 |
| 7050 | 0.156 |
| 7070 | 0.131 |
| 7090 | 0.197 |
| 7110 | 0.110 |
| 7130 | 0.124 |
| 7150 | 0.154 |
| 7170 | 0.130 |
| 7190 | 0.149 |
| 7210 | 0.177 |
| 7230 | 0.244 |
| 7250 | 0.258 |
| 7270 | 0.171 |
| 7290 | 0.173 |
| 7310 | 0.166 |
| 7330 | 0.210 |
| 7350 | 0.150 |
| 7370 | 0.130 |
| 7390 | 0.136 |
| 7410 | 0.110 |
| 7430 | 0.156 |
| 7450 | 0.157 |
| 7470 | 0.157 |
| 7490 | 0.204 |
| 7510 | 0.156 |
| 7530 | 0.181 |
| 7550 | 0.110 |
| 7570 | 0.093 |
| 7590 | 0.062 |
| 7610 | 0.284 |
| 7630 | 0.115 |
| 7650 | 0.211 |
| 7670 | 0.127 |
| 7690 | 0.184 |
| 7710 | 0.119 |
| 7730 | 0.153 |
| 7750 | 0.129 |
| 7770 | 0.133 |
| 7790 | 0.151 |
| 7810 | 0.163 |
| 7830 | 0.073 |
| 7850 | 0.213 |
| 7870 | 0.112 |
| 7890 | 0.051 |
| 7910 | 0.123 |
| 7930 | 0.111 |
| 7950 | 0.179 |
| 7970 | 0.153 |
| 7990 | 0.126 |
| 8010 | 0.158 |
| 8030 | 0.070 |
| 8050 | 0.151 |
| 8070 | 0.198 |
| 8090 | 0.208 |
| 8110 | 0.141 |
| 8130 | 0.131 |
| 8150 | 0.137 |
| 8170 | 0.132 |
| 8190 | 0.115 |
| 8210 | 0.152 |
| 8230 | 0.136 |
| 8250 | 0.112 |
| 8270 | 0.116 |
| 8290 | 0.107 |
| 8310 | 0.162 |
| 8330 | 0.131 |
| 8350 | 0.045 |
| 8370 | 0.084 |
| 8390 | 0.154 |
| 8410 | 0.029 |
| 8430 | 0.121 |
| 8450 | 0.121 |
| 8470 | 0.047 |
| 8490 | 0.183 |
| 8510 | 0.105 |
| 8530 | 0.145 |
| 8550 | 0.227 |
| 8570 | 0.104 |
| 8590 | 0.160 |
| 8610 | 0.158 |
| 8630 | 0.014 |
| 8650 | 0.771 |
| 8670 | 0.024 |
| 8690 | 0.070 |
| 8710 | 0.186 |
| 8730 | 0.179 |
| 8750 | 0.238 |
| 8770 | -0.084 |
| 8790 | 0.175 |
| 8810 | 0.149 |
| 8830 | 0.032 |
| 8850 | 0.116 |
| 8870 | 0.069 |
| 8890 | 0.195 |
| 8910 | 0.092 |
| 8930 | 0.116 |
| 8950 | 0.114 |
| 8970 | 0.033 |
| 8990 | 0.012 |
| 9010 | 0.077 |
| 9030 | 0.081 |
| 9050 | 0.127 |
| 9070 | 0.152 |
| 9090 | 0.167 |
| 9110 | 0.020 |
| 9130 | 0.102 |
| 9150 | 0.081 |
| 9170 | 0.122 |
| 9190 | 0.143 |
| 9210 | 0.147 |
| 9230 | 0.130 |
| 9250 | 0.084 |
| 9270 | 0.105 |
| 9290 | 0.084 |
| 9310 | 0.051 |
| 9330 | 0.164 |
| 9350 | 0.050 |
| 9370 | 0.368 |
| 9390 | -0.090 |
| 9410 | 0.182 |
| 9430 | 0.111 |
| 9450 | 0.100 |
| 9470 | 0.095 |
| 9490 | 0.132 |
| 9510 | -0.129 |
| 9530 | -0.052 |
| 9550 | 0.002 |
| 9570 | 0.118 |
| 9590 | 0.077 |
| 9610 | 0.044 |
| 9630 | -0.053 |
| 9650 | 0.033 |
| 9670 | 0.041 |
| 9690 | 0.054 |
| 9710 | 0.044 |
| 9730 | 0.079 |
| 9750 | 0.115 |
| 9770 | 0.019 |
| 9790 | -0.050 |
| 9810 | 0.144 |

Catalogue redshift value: 0.745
